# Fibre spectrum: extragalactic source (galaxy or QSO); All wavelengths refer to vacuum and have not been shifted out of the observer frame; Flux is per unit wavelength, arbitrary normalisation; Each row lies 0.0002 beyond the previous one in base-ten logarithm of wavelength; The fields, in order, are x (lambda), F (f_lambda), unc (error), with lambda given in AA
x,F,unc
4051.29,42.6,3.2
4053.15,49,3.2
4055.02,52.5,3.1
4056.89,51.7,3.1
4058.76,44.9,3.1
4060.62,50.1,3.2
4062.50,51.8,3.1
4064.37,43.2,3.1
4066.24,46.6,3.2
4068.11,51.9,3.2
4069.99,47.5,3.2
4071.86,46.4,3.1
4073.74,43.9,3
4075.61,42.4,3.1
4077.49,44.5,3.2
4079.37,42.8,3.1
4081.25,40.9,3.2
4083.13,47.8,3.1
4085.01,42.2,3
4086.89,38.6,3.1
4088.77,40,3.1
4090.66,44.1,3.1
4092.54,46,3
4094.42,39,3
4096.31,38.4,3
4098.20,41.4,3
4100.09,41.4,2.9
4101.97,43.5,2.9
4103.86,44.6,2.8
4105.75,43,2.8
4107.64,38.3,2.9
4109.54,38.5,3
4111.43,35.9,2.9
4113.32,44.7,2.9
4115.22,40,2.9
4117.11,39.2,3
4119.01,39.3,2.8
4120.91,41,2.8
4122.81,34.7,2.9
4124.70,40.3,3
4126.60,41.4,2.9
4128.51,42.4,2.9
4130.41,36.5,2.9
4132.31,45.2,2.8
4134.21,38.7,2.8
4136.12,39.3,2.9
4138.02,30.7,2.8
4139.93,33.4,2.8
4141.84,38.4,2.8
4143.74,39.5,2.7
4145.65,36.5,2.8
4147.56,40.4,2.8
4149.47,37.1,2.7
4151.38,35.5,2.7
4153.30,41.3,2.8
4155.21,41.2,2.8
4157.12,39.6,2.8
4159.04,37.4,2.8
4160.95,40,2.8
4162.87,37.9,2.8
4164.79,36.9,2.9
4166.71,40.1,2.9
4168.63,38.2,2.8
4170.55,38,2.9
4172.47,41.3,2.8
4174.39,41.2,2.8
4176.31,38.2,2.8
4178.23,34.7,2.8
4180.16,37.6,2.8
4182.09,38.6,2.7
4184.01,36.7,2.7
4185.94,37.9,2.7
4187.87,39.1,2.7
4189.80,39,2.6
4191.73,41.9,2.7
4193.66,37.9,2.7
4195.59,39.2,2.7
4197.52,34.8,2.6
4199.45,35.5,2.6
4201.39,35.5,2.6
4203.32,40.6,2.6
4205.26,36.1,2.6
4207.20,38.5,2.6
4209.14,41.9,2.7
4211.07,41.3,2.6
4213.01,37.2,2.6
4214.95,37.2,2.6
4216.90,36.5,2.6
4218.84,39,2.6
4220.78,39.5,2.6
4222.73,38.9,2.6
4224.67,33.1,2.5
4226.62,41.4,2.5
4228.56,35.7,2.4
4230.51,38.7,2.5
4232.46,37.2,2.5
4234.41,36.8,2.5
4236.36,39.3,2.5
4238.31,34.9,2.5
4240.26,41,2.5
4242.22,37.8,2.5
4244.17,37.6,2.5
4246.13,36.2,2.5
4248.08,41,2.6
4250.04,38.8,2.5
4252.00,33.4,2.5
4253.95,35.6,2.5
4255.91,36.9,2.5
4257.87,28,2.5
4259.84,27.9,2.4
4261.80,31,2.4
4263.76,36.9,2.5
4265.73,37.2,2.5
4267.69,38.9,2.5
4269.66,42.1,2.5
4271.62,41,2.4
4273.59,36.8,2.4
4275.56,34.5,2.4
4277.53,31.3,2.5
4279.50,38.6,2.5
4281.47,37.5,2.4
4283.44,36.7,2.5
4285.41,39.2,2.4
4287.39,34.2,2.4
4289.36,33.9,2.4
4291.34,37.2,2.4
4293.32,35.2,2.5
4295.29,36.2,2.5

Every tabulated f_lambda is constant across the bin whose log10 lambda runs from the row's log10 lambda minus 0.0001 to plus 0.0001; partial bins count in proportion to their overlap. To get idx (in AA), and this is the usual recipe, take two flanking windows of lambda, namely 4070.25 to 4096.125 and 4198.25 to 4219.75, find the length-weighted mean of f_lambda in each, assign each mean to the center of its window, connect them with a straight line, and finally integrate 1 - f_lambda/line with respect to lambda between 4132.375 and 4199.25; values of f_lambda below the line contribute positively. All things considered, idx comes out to 2.51 AA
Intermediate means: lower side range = 43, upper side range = 38.1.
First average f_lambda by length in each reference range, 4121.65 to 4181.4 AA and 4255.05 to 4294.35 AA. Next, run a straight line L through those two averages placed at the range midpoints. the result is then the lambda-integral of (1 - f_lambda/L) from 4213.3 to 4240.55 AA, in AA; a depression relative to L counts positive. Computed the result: -0.66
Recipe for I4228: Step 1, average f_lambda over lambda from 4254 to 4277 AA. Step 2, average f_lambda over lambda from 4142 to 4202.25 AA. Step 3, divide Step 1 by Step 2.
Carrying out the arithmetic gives 0.9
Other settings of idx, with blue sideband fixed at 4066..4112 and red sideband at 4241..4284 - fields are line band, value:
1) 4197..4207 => 0.45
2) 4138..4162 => 1.42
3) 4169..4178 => 0.09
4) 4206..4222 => -0.34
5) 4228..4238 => -0.04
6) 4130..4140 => 0.82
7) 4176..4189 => 0.56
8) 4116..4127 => 0.61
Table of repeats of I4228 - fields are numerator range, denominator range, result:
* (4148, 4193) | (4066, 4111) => 0.90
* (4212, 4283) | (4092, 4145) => 0.93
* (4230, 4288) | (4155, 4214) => 0.95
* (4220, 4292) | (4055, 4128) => 0.85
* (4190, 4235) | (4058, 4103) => 0.86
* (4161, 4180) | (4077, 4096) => 0.91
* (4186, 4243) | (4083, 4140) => 0.95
